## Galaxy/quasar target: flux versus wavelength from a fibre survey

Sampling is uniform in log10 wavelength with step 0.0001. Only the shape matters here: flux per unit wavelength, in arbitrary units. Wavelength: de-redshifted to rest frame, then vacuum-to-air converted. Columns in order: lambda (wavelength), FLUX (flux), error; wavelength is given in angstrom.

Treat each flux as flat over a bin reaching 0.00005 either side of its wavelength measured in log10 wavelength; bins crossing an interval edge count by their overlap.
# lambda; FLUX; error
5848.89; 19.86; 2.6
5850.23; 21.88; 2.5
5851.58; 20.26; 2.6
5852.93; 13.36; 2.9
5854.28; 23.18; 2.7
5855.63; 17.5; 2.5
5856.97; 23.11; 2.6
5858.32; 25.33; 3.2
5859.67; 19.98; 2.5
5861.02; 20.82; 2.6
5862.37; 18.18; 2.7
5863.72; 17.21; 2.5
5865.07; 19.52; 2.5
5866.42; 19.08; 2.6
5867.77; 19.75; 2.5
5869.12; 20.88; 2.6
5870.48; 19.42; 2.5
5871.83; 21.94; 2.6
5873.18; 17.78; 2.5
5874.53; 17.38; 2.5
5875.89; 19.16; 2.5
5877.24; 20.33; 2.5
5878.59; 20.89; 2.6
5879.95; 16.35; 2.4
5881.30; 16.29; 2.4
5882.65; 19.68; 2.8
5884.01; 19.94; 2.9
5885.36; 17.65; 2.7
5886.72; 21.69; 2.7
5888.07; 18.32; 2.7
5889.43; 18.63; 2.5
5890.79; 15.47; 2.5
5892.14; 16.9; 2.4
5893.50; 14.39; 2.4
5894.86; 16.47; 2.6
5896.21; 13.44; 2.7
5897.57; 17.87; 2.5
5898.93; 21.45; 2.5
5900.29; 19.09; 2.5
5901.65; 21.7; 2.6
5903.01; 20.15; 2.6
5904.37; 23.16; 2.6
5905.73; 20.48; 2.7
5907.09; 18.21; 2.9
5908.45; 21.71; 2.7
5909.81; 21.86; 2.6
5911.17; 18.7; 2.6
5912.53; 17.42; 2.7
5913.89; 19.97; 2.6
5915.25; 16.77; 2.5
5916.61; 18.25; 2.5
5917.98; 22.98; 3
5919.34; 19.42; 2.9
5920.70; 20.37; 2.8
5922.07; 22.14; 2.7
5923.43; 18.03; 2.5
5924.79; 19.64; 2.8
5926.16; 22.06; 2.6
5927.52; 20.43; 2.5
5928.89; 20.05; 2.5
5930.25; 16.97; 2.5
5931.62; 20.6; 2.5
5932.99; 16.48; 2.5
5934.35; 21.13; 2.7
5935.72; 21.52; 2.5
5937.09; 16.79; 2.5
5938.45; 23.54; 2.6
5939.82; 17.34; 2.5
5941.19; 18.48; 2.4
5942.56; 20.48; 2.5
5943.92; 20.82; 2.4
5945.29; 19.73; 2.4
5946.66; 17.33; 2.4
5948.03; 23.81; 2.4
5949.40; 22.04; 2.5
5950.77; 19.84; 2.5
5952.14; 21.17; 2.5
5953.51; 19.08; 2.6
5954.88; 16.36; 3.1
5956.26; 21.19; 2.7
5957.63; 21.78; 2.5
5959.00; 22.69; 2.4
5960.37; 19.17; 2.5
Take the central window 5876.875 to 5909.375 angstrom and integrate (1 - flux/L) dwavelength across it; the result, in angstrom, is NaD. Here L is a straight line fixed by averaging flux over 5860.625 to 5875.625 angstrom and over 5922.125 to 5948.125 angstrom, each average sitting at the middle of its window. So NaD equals 1.08 angstrom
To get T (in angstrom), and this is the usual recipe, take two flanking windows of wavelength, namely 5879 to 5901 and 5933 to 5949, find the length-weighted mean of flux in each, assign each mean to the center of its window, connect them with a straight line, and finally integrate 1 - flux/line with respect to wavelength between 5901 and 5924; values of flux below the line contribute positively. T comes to -1.66 angstrom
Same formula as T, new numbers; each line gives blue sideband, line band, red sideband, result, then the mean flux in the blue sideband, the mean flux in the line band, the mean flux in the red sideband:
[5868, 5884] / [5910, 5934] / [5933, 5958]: 0.3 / 19.1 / 19.5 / 20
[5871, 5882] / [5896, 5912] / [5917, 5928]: -0.1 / 18.8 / 20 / 20.6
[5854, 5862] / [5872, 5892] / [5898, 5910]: 2.4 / 21.5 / 18.6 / 20.8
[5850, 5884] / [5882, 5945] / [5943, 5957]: 1.8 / 19.5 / 19.3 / 20.2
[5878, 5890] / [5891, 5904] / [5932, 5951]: 0.8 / 18.8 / 18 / 20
